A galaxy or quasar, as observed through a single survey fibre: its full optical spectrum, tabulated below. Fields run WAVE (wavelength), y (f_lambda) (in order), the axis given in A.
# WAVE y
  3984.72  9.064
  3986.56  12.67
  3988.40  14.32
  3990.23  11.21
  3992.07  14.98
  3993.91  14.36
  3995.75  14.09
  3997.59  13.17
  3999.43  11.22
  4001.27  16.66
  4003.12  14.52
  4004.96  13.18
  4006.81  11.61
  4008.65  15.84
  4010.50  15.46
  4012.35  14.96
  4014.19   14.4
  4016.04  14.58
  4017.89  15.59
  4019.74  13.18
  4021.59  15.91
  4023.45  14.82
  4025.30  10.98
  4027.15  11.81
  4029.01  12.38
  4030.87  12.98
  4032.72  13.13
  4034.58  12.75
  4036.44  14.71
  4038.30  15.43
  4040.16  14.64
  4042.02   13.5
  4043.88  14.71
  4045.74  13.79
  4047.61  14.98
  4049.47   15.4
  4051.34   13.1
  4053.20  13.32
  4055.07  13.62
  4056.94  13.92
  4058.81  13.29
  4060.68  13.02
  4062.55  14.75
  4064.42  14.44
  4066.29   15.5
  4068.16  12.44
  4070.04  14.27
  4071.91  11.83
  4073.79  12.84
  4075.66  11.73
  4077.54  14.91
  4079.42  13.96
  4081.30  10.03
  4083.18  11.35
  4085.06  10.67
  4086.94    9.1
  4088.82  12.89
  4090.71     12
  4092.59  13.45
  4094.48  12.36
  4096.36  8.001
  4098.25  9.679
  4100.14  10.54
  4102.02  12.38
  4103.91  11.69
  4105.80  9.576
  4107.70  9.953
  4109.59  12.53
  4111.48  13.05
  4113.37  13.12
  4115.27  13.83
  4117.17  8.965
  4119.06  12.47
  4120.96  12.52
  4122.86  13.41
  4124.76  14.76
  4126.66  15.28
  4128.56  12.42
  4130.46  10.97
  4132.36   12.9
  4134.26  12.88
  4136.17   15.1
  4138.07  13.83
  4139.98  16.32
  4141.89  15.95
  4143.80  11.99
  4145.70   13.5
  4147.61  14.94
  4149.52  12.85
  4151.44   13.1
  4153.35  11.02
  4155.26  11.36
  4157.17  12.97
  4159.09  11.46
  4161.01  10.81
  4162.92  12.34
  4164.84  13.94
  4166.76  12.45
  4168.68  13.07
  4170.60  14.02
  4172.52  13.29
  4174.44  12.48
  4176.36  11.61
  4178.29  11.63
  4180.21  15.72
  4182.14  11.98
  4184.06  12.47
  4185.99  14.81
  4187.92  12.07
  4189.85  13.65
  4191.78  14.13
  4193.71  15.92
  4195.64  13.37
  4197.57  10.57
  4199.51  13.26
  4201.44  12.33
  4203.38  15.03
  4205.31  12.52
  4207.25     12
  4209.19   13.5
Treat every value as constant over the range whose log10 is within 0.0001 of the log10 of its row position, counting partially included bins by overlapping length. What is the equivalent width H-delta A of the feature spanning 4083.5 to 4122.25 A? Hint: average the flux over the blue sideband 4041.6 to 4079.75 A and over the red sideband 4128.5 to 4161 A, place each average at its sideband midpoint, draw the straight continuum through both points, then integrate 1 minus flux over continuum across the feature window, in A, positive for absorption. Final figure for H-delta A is 5.7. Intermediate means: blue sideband 13.8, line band 11.5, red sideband 13.1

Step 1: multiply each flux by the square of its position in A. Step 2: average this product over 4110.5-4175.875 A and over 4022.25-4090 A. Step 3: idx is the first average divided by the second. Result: 1.03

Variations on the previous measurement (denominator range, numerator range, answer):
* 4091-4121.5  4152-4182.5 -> 1.12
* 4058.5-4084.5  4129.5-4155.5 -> 1.06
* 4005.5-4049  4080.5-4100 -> 0.81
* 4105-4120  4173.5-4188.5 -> 1.14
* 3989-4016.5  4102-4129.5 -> 0.94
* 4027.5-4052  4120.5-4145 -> 1.03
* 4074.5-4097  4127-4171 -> 1.15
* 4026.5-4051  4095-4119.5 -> 0.84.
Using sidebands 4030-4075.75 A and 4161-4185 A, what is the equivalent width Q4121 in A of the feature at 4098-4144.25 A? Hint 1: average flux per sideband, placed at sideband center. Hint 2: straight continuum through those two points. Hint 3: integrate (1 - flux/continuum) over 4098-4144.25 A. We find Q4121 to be 1.90 A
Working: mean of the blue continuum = 13.8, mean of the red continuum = 12.8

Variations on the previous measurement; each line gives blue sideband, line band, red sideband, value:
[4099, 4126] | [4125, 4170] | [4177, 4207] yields -2.0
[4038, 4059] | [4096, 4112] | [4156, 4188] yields 3.1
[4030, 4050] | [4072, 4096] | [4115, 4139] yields 2.8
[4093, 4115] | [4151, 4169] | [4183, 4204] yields 0.6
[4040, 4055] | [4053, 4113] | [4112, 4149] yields 6.8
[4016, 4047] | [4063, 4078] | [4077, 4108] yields -1.6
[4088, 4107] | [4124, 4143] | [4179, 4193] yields -2.9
